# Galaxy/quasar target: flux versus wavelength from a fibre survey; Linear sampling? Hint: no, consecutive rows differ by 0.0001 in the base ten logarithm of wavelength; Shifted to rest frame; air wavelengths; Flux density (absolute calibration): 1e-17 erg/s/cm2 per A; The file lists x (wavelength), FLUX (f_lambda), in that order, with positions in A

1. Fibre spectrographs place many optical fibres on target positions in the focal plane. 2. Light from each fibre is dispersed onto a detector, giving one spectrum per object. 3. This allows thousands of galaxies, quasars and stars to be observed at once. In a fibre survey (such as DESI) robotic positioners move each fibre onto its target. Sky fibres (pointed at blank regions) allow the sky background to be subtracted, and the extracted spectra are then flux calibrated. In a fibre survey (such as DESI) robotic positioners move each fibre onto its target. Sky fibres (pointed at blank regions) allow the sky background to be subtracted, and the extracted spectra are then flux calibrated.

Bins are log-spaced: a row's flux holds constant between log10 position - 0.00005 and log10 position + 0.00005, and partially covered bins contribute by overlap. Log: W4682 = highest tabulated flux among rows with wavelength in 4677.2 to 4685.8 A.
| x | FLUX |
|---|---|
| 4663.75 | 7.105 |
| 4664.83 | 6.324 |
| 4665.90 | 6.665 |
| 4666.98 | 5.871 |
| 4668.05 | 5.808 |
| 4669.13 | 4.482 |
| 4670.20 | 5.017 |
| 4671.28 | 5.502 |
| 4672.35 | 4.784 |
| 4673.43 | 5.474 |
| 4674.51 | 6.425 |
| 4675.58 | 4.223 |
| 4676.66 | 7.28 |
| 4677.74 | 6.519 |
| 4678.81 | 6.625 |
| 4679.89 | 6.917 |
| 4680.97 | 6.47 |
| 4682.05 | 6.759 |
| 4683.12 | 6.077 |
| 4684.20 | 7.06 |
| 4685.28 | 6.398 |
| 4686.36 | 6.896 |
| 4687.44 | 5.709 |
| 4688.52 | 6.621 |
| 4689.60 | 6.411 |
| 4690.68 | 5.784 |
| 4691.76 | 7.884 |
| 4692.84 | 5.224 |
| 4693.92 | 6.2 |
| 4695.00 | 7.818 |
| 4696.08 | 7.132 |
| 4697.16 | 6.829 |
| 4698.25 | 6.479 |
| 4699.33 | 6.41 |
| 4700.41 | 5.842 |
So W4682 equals 7.06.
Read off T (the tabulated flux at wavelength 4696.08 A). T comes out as 7.132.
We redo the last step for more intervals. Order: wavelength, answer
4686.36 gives 6.896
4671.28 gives 5.502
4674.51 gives 6.425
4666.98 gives 5.871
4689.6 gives 6.411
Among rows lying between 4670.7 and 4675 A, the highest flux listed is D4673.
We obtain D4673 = 6.425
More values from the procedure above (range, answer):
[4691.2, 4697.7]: 7.884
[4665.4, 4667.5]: 6.665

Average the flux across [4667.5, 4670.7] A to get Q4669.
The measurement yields 5.12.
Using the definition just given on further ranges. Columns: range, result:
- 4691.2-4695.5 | 6.77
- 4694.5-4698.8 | 7.05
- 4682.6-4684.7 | 6.56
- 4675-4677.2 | 5.77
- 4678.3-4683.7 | 6.57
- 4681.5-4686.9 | 6.64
